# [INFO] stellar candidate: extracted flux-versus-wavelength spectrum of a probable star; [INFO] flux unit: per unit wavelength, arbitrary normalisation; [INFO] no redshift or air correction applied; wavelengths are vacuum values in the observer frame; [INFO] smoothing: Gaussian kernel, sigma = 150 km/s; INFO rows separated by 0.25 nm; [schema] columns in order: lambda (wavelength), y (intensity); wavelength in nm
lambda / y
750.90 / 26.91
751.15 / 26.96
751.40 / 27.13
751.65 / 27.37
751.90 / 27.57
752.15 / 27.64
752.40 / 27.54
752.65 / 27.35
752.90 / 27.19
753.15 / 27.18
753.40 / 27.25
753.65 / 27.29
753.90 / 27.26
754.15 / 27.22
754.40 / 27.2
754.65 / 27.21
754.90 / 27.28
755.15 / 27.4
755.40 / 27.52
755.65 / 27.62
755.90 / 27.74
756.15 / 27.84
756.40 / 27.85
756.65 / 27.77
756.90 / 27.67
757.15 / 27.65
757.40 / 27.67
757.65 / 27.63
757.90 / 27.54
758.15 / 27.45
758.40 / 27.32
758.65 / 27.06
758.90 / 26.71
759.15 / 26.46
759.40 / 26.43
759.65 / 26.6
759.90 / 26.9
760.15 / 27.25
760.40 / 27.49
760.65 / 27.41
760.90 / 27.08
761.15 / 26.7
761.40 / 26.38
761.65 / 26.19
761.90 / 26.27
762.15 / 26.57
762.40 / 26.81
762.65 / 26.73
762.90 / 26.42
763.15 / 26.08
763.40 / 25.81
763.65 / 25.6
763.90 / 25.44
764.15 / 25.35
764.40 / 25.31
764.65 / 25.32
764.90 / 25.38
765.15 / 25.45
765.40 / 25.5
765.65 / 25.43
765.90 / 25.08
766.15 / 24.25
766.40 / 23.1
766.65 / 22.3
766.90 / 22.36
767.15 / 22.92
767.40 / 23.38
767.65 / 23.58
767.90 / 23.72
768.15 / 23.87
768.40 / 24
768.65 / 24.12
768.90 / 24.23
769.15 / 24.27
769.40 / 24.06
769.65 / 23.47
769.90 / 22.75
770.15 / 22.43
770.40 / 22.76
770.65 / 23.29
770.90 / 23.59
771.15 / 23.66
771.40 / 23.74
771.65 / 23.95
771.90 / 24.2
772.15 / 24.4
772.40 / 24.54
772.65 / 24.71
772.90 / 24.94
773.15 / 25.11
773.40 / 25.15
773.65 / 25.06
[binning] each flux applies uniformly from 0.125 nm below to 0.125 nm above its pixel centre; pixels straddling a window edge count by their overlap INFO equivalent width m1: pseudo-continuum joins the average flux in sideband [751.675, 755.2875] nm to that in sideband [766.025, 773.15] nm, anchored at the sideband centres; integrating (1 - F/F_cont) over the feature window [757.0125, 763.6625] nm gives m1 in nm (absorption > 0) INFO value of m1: -0.27 nm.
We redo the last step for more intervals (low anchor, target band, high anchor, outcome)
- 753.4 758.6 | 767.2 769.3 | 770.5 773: 0.08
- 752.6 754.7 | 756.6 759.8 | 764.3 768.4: -0.13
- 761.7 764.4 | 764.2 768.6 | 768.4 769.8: 0.13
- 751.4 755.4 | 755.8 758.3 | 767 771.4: -0.12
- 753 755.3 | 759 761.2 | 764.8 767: -0.10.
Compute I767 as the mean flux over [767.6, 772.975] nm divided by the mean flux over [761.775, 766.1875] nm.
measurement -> 0.93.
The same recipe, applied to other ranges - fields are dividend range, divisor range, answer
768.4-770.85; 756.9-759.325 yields 0.86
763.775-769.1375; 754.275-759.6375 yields 0.89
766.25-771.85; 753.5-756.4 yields 0.85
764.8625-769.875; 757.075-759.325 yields 0.88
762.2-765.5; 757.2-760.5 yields 0.95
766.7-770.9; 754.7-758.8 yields 0.85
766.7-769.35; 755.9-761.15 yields 0.87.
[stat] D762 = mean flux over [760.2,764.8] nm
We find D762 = 26.3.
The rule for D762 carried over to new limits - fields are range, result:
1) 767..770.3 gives 23.6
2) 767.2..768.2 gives 23.6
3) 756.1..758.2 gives 27.7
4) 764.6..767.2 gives 24.3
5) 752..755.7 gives 27.3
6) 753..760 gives 27.3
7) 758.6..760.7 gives 26.9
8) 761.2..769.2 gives 24.9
